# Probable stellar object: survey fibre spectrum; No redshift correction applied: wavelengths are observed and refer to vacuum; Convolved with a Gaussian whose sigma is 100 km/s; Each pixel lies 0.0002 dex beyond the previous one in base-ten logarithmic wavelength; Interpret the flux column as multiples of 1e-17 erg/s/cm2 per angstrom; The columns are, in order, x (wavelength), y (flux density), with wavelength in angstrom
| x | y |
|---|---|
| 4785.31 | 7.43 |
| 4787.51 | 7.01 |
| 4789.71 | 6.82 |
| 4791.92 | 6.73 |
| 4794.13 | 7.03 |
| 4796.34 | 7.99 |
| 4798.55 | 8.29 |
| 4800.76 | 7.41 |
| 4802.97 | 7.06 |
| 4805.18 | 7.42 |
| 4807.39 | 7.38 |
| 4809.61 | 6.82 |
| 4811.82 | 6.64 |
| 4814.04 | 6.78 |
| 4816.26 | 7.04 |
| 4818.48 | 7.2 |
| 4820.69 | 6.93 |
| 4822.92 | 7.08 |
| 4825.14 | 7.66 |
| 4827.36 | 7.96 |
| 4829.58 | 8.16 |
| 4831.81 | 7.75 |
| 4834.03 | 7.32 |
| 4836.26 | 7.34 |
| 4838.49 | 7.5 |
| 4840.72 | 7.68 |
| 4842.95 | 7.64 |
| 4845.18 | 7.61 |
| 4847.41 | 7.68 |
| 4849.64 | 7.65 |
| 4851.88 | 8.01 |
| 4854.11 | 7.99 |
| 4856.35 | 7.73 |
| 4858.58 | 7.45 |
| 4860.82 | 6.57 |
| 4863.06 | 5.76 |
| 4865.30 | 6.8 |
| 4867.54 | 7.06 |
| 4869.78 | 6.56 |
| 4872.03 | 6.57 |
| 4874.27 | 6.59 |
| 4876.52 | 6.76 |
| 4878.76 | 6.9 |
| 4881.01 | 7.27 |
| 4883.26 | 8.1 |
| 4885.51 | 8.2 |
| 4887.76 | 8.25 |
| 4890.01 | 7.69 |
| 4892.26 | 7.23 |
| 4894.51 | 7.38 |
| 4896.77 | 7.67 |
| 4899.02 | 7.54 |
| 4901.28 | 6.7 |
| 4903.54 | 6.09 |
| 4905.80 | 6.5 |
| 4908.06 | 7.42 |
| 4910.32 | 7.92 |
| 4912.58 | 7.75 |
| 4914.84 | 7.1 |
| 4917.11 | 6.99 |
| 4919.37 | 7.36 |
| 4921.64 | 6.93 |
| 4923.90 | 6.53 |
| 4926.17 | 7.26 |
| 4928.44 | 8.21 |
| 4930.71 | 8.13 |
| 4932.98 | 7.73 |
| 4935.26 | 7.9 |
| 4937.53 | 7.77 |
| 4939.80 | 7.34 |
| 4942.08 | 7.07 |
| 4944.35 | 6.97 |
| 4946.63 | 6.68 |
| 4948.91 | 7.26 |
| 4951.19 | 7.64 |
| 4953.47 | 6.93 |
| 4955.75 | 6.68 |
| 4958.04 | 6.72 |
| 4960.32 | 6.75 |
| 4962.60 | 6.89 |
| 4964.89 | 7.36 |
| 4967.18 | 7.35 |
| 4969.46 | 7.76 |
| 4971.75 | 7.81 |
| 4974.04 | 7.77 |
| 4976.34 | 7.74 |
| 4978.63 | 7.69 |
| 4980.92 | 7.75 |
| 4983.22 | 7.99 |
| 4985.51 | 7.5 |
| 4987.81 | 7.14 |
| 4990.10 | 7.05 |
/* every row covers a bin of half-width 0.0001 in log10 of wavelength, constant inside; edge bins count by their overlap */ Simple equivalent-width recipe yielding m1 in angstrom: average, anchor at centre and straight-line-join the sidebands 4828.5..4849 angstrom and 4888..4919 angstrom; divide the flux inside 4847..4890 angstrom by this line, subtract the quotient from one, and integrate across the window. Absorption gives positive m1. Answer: 1.1 angstrom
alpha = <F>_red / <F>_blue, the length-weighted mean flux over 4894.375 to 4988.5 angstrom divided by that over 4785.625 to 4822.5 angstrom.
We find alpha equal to 1.0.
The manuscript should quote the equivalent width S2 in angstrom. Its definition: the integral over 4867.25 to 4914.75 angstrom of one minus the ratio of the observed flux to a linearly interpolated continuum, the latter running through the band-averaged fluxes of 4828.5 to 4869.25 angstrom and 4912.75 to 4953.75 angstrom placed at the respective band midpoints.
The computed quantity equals 0.8 angstrom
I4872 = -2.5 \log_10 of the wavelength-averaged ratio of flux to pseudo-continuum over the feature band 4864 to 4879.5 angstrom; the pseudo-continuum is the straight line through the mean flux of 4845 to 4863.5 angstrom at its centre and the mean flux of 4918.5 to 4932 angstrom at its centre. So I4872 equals 0.11 mag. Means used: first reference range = 7.43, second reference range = 7.41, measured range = 6.73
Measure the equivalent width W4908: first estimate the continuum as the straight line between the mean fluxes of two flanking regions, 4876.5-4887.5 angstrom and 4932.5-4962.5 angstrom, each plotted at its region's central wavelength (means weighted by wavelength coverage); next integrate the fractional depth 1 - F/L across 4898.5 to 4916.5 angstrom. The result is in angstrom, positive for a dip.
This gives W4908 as 0.7 angstrom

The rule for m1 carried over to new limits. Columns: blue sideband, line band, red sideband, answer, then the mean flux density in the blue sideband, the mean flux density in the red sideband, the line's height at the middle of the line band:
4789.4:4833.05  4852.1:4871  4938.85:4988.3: 0.7 angstrom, 7.32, 7.31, 7.31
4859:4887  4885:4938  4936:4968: -2.9 angstrom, 6.96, 7.11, 7.03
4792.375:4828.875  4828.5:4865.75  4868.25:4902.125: -0.8 angstrom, 7.29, 7.3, 7.29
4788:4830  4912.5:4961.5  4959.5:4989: 1.4 angstrom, 7.27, 7.51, 7.45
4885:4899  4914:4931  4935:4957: 0.3 angstrom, 7.7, 7.19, 7.42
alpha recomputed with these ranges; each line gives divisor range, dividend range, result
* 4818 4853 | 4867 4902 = 0.96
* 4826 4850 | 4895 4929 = 0.94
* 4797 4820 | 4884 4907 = 1.02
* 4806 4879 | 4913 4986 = 1.02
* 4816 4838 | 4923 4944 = 1.01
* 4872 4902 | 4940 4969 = 0.96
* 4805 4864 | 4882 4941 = 1.01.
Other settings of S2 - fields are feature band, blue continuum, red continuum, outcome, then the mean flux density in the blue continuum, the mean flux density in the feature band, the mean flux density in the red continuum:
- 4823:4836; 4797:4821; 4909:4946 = -0.8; 7.2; 7.69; 7.43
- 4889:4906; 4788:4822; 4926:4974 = 0.4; 7.16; 7.13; 7.35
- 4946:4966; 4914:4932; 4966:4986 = 1.5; 7.32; 7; 7.71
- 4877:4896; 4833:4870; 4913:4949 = -0.7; 7.33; 7.6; 7.34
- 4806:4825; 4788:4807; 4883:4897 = 1.0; 7.34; 7.02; 7.78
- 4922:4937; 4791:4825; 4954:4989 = -0.5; 7.2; 7.6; 7.39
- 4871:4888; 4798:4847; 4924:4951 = 0.3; 7.39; 7.29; 7.45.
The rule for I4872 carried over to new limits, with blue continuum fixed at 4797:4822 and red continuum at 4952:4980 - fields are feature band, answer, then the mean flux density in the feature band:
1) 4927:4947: -0.042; 7.56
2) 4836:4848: -0.055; 7.59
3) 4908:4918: -0.028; 7.45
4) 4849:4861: -0.061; 7.64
